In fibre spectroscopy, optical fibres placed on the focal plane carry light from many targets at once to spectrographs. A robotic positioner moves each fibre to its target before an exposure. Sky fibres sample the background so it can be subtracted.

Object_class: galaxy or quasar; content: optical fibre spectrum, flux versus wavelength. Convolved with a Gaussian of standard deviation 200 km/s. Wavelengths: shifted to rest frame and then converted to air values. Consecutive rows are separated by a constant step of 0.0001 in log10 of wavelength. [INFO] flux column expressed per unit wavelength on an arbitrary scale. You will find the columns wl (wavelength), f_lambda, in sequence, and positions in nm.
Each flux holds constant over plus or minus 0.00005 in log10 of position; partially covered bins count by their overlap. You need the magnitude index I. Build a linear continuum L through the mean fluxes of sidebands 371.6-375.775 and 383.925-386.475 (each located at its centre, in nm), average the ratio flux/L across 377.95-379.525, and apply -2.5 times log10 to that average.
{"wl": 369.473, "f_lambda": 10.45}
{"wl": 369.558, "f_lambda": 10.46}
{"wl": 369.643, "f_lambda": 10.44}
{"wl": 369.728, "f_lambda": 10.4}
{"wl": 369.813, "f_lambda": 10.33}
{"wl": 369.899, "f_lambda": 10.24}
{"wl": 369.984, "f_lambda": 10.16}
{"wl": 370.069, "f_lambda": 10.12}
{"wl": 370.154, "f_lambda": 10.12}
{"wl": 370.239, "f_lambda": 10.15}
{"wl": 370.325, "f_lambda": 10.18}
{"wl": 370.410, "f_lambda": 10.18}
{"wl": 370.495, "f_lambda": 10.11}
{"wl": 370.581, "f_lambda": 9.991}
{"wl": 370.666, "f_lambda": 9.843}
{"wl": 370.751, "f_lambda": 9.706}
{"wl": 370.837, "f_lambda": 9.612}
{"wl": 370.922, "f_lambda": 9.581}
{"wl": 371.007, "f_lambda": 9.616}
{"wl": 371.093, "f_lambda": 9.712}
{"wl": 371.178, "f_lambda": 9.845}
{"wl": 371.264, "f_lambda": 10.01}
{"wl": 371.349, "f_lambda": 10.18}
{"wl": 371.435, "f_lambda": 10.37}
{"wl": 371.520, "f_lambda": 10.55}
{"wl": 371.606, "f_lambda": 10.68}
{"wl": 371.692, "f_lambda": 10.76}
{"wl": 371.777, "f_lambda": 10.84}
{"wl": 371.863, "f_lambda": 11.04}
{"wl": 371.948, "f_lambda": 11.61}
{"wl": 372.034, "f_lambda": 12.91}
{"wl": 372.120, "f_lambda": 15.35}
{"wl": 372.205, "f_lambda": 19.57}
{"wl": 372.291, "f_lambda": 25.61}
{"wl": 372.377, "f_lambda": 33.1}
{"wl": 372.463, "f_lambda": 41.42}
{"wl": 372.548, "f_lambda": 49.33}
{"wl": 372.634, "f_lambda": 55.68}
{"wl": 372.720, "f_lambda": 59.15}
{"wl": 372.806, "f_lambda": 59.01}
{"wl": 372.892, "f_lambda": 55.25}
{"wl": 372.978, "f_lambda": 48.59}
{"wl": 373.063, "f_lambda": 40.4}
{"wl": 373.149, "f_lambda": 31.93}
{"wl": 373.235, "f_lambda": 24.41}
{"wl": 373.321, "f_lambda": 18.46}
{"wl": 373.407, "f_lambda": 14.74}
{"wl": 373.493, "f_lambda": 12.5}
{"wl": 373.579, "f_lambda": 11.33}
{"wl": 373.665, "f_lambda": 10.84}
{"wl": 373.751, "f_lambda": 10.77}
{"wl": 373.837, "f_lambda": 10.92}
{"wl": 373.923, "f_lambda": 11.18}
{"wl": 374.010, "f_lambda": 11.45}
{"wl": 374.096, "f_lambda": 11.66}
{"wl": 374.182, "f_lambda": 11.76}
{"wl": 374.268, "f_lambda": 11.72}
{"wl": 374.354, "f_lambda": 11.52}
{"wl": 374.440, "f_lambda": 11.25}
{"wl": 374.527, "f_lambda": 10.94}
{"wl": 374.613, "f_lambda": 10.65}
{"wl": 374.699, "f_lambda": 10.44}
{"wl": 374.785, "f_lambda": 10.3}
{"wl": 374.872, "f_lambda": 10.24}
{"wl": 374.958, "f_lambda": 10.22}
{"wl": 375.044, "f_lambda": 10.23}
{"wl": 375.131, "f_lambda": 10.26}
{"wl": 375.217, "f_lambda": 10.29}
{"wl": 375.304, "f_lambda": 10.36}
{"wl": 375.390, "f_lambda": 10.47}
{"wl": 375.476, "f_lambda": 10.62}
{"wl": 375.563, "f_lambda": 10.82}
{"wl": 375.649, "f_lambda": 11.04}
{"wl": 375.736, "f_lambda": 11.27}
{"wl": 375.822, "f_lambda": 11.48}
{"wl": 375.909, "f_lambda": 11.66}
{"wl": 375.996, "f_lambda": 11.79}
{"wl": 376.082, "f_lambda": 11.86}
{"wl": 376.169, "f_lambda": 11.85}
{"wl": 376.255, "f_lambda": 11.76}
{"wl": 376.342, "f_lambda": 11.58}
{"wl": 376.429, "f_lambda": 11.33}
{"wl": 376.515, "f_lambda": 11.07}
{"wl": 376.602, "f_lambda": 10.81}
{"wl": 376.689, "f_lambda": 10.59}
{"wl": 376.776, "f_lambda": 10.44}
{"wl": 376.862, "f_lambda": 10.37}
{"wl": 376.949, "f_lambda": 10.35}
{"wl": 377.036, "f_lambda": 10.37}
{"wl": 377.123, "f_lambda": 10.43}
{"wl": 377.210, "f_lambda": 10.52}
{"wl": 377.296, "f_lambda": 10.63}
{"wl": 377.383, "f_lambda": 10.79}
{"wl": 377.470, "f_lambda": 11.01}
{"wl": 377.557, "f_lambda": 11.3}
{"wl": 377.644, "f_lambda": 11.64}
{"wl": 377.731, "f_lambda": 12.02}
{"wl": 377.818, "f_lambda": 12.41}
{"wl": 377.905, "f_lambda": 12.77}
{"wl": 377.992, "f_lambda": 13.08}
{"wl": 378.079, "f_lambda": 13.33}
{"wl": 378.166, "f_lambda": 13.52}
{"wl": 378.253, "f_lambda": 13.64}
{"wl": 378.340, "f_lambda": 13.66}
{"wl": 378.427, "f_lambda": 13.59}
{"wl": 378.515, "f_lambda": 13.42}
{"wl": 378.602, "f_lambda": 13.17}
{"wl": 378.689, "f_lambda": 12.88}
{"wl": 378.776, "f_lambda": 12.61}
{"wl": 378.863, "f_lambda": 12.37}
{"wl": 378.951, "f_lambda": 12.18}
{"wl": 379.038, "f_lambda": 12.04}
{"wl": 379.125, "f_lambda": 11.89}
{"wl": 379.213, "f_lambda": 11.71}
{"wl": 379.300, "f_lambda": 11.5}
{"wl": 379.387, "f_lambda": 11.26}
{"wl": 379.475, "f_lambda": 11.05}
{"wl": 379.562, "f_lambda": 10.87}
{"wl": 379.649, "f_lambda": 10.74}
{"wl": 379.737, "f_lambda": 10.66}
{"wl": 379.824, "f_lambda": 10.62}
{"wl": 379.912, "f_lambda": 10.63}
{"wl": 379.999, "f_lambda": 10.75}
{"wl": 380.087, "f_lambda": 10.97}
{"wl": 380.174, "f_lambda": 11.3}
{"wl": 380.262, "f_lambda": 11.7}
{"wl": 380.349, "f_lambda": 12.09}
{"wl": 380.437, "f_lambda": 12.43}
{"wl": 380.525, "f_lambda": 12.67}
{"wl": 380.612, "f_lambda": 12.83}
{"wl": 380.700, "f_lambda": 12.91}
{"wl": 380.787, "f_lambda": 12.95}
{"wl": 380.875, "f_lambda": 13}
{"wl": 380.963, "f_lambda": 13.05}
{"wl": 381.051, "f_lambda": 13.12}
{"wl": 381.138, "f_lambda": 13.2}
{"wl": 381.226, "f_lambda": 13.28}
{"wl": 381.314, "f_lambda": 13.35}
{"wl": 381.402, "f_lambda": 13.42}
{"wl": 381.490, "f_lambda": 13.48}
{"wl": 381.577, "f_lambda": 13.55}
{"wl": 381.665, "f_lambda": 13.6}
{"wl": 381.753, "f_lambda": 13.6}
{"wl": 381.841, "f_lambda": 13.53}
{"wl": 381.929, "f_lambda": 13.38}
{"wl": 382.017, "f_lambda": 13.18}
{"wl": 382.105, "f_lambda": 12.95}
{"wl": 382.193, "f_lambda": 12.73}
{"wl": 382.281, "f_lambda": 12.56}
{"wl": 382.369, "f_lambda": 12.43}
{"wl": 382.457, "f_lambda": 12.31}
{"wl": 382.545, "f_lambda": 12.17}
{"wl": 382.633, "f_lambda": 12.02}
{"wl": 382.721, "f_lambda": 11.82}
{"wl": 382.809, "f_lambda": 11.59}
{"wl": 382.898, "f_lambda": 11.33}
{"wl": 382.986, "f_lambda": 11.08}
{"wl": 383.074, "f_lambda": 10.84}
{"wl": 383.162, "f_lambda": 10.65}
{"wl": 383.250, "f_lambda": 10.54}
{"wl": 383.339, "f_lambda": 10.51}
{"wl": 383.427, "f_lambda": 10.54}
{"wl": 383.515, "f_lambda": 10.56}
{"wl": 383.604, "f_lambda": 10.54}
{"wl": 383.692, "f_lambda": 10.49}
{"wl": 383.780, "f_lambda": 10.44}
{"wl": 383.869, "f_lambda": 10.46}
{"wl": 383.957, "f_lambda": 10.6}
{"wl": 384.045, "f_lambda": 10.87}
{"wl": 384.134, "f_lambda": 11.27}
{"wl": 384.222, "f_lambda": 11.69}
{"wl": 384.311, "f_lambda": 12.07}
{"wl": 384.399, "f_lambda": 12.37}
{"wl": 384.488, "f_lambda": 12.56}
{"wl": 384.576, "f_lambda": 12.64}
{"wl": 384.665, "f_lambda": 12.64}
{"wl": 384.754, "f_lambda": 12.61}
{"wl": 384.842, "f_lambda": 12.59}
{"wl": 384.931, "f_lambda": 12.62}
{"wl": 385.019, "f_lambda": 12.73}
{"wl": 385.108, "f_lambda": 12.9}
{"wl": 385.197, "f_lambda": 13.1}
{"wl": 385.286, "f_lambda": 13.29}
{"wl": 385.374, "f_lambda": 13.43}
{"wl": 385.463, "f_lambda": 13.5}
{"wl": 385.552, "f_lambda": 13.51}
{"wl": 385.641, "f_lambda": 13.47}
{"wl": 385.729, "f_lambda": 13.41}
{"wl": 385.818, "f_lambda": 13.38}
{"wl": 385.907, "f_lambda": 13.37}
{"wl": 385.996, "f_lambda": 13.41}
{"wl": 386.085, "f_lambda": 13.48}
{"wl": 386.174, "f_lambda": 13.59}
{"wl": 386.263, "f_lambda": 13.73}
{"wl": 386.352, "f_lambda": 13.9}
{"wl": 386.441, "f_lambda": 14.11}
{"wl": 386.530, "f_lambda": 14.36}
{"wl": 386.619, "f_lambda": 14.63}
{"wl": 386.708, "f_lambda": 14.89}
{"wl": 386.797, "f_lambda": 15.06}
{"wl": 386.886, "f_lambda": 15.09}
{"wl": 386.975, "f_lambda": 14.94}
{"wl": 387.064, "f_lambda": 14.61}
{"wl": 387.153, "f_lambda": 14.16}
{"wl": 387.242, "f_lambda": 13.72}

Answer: 0.302 mag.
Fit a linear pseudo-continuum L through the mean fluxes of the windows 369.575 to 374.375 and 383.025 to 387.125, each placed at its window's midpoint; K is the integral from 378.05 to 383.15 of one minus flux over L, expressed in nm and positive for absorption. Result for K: 0.75 nm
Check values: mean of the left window 18.2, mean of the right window 12.7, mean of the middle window 12.4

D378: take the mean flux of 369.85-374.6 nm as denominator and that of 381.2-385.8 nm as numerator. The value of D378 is 0.7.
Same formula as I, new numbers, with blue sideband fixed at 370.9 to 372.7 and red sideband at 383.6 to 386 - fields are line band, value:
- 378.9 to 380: 0.323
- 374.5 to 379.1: 0.389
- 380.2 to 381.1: 0.149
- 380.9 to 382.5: 0.066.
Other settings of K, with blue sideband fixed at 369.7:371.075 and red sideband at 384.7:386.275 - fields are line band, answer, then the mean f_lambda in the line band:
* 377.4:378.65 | -0.12 nm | 12.7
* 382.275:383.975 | 0.21 nm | 11.2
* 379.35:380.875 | 0.06 nm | 11.6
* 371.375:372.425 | -0.50 nm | 15.2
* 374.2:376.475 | 0.01 nm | 11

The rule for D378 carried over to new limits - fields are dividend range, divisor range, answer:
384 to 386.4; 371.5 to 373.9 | 0.50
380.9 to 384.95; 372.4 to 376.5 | 0.64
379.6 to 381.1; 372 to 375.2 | 0.54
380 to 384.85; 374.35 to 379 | 1.06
